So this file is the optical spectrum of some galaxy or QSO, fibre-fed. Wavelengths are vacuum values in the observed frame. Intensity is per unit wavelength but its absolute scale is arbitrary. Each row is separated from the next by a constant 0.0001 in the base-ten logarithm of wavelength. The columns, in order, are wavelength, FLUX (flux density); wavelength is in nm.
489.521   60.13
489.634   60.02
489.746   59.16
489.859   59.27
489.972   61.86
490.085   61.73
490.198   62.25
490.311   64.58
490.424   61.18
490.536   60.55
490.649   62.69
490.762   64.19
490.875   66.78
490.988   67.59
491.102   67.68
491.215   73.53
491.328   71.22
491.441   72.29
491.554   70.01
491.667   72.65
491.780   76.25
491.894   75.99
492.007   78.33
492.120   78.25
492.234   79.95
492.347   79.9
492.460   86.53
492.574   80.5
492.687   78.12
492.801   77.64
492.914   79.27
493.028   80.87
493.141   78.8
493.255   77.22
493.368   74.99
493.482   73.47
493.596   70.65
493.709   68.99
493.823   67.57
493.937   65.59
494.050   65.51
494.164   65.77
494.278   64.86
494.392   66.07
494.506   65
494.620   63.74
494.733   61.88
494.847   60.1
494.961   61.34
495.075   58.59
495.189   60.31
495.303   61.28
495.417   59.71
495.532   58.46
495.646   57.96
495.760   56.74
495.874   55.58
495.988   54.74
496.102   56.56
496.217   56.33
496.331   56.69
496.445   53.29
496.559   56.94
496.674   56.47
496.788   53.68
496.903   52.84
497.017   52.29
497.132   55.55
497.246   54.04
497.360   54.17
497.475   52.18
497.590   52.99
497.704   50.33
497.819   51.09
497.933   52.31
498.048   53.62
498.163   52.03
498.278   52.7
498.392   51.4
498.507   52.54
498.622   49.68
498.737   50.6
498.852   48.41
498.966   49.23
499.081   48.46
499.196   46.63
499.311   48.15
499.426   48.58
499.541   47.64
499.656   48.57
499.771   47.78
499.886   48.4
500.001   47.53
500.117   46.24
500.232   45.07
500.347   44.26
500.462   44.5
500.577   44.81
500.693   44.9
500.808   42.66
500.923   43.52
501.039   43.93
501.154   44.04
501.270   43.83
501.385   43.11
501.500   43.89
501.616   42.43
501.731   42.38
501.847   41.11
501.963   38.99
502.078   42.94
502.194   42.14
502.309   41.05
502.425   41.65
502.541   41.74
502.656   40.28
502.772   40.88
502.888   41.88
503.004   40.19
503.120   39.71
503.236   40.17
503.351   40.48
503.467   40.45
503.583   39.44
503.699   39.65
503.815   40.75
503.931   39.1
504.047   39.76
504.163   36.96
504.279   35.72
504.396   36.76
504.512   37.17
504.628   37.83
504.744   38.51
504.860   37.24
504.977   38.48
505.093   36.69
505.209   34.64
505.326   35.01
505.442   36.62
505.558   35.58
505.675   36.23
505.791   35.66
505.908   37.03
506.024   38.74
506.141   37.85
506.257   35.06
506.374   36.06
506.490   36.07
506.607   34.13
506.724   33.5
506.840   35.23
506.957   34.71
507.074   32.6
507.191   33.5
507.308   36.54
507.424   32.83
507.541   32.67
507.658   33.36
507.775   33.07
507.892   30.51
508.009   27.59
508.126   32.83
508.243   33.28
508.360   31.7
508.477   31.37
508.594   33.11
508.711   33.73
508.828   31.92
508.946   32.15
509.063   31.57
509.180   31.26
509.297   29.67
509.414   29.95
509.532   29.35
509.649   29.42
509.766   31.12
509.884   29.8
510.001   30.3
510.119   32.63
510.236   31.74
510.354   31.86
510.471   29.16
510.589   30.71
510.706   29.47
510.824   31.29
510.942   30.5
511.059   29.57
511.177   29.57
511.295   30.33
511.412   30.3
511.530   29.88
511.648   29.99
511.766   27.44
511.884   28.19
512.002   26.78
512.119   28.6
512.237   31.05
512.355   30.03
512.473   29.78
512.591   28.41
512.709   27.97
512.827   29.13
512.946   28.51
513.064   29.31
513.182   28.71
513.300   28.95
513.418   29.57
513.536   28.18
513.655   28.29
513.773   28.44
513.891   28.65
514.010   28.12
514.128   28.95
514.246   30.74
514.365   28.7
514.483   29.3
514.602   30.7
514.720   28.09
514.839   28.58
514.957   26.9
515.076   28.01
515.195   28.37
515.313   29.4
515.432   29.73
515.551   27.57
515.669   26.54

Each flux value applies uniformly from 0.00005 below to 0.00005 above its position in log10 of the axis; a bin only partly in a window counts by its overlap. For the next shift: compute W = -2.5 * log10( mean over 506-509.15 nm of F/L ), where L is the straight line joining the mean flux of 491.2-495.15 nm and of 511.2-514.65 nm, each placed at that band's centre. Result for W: 0.21 mag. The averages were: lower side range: 72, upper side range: 29.1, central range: 33.5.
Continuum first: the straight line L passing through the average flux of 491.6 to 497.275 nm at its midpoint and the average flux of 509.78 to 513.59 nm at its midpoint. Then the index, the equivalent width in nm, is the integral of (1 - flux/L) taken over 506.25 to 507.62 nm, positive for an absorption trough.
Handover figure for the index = 0.183 nm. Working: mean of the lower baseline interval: 66.1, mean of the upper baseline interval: 29.6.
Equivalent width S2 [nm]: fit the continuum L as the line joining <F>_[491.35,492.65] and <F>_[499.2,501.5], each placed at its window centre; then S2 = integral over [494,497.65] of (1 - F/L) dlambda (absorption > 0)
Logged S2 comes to 0.27 nm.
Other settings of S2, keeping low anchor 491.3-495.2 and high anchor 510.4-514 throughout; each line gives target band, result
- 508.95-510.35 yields 0.17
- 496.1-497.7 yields 0.23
